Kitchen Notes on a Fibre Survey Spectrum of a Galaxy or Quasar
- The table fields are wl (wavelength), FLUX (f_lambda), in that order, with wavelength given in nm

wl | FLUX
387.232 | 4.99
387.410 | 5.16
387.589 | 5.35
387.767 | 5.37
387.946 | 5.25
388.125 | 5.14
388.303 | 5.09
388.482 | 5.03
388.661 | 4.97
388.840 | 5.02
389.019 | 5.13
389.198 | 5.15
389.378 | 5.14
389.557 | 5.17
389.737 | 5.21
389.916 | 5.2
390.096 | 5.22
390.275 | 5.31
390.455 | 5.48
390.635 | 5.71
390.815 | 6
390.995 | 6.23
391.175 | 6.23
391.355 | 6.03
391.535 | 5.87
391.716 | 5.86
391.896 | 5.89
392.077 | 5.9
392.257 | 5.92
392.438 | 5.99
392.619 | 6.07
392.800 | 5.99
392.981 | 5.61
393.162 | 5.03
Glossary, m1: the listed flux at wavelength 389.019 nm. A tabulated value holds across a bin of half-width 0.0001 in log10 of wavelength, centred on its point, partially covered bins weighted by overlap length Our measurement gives 5.13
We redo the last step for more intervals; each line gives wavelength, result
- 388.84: 5.02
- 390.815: 6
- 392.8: 5.99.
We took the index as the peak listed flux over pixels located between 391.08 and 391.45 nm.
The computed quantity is 6.23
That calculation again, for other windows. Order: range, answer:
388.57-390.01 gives 5.21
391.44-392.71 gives 6.07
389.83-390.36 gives 5.31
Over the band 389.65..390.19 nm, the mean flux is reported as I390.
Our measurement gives 5.22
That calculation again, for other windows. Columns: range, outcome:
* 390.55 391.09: 5.99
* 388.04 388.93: 5.05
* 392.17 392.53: 5.95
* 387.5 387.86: 5.36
